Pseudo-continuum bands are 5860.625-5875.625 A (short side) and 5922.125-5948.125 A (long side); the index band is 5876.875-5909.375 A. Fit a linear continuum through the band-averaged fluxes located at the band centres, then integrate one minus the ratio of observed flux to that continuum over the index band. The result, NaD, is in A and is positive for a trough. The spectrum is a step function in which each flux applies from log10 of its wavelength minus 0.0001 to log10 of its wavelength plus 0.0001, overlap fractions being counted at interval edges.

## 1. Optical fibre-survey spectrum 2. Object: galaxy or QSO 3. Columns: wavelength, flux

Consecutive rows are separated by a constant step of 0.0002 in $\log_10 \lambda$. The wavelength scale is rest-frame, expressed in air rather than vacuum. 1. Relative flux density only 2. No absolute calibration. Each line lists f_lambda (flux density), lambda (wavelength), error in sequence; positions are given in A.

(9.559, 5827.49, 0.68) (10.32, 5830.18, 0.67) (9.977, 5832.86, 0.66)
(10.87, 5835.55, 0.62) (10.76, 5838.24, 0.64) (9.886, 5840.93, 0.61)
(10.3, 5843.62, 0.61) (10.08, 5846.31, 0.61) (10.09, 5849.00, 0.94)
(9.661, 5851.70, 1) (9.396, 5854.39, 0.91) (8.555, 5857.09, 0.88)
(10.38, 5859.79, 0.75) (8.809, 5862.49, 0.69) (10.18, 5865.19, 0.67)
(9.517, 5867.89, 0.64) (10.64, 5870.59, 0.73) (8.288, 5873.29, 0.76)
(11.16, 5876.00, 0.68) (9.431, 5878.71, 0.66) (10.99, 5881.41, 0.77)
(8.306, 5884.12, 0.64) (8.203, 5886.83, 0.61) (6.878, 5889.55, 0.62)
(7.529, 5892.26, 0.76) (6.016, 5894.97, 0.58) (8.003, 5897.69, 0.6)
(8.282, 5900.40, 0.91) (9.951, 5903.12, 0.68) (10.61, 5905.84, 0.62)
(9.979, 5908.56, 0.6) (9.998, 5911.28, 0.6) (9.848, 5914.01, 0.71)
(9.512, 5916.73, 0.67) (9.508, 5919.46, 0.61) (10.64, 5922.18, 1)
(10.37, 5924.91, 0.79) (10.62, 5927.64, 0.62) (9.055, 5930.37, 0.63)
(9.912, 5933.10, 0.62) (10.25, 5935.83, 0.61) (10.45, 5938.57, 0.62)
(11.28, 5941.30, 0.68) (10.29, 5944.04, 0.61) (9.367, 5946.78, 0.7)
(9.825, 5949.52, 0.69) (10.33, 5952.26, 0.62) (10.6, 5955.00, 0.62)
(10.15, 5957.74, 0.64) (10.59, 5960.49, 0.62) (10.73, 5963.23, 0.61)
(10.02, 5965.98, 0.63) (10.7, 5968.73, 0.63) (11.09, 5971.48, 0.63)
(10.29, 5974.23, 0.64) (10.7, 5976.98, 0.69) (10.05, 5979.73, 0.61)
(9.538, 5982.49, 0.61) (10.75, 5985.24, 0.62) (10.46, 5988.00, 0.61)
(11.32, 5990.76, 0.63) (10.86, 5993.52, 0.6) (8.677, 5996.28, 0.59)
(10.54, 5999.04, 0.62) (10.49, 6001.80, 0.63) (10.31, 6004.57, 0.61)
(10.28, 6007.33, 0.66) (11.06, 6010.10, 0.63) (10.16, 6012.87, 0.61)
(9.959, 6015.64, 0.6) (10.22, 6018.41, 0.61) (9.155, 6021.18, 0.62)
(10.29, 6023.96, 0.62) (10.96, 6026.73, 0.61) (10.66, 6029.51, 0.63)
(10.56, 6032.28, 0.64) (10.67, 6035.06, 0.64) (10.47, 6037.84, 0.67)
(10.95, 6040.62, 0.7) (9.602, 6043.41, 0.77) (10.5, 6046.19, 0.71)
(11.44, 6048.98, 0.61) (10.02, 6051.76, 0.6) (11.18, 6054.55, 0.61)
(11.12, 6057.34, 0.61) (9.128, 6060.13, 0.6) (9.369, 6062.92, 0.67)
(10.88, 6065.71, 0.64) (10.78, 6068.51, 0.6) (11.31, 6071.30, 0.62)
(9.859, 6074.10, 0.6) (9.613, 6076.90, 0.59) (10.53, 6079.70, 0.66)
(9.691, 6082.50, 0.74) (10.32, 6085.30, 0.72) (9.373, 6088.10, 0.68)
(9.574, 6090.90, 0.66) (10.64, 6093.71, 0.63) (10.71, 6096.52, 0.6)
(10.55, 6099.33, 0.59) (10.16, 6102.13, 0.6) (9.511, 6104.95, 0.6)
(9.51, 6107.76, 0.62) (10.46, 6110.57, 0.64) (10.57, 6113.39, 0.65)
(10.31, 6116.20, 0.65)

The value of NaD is 3.78 A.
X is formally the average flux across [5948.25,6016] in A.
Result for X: 10.4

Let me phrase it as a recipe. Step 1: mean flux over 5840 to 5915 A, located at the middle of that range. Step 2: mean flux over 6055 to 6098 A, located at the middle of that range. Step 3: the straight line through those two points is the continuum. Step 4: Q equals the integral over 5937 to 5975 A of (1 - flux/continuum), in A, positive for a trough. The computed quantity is -2.9 A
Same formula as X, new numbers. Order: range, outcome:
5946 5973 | 10.4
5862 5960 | 9.6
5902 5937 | 10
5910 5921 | 9.73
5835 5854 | 10.2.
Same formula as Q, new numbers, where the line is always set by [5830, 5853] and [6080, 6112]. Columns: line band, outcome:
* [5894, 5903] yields 2.07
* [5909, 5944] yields 0.13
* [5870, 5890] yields 1.77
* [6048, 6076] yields -1.10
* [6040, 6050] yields -0.47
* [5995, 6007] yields 0.09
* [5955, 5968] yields -0.35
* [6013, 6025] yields 0.22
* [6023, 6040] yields -0.88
